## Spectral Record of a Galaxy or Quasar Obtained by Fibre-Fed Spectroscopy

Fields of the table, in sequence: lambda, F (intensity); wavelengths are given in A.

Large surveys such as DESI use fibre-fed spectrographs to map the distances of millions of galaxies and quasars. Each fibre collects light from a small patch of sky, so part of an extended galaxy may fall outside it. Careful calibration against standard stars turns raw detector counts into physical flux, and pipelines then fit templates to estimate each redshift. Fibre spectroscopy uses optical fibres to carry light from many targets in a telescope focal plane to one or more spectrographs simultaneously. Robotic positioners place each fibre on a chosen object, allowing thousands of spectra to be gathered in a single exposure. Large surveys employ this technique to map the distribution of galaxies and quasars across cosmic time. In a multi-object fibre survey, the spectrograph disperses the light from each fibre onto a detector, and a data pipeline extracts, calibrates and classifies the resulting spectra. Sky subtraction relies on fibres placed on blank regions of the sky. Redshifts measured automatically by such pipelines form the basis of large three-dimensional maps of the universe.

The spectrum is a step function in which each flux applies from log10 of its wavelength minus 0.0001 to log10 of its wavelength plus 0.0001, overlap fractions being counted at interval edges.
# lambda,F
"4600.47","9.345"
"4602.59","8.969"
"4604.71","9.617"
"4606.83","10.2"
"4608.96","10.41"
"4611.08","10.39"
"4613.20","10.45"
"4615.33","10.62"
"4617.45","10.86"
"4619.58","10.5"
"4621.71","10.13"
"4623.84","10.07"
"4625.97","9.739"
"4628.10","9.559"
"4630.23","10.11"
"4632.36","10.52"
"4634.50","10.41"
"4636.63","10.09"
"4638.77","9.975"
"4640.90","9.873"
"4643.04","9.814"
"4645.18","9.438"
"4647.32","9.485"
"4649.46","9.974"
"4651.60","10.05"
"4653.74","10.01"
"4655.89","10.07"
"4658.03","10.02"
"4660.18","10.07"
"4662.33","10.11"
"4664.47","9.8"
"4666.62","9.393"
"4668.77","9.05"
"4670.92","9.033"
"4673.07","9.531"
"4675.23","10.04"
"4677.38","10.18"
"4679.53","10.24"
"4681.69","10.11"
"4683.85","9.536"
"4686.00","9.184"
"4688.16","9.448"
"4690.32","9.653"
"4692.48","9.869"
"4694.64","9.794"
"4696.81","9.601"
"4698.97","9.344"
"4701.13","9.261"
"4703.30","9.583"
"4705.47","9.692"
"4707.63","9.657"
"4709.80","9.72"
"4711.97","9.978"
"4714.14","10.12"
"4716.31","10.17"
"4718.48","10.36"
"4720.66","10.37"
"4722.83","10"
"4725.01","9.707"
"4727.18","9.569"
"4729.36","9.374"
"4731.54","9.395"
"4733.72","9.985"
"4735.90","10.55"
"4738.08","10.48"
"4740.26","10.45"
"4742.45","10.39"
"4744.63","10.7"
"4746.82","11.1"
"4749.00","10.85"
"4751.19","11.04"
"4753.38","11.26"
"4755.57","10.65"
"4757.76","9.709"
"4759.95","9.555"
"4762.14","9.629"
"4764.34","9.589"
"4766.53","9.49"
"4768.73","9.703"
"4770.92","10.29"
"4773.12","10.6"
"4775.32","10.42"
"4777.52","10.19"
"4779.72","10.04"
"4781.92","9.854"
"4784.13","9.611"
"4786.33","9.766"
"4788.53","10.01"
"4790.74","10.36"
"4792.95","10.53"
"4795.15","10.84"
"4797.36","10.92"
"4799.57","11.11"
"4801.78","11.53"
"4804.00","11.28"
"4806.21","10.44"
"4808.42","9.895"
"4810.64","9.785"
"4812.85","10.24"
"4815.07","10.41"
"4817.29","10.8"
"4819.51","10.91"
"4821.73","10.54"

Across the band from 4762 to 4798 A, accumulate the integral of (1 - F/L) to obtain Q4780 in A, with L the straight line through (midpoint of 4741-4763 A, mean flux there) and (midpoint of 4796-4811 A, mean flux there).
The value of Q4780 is 1.8 A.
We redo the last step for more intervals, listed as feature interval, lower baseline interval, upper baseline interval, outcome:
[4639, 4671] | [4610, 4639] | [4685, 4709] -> 0.60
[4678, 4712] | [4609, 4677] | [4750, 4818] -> 1.47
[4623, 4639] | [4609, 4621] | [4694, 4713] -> 0.48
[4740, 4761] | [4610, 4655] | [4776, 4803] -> -0.51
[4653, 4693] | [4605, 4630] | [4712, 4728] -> 1.52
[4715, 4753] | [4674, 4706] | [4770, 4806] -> -0.91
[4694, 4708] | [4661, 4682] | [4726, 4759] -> 0.63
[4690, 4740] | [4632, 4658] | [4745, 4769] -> 1.49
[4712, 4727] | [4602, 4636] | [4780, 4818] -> 0.34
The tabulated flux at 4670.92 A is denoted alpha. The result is 9.033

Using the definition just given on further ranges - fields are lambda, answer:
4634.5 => 10.41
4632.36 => 10.52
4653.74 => 10.01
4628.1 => 9.559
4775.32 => 10.42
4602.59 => 8.969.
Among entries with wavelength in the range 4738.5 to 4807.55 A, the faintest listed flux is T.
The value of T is 9.49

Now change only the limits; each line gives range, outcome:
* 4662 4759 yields 9.033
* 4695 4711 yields 9.261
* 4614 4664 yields 9.438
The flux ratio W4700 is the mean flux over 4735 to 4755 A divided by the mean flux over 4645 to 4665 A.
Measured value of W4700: 1.08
